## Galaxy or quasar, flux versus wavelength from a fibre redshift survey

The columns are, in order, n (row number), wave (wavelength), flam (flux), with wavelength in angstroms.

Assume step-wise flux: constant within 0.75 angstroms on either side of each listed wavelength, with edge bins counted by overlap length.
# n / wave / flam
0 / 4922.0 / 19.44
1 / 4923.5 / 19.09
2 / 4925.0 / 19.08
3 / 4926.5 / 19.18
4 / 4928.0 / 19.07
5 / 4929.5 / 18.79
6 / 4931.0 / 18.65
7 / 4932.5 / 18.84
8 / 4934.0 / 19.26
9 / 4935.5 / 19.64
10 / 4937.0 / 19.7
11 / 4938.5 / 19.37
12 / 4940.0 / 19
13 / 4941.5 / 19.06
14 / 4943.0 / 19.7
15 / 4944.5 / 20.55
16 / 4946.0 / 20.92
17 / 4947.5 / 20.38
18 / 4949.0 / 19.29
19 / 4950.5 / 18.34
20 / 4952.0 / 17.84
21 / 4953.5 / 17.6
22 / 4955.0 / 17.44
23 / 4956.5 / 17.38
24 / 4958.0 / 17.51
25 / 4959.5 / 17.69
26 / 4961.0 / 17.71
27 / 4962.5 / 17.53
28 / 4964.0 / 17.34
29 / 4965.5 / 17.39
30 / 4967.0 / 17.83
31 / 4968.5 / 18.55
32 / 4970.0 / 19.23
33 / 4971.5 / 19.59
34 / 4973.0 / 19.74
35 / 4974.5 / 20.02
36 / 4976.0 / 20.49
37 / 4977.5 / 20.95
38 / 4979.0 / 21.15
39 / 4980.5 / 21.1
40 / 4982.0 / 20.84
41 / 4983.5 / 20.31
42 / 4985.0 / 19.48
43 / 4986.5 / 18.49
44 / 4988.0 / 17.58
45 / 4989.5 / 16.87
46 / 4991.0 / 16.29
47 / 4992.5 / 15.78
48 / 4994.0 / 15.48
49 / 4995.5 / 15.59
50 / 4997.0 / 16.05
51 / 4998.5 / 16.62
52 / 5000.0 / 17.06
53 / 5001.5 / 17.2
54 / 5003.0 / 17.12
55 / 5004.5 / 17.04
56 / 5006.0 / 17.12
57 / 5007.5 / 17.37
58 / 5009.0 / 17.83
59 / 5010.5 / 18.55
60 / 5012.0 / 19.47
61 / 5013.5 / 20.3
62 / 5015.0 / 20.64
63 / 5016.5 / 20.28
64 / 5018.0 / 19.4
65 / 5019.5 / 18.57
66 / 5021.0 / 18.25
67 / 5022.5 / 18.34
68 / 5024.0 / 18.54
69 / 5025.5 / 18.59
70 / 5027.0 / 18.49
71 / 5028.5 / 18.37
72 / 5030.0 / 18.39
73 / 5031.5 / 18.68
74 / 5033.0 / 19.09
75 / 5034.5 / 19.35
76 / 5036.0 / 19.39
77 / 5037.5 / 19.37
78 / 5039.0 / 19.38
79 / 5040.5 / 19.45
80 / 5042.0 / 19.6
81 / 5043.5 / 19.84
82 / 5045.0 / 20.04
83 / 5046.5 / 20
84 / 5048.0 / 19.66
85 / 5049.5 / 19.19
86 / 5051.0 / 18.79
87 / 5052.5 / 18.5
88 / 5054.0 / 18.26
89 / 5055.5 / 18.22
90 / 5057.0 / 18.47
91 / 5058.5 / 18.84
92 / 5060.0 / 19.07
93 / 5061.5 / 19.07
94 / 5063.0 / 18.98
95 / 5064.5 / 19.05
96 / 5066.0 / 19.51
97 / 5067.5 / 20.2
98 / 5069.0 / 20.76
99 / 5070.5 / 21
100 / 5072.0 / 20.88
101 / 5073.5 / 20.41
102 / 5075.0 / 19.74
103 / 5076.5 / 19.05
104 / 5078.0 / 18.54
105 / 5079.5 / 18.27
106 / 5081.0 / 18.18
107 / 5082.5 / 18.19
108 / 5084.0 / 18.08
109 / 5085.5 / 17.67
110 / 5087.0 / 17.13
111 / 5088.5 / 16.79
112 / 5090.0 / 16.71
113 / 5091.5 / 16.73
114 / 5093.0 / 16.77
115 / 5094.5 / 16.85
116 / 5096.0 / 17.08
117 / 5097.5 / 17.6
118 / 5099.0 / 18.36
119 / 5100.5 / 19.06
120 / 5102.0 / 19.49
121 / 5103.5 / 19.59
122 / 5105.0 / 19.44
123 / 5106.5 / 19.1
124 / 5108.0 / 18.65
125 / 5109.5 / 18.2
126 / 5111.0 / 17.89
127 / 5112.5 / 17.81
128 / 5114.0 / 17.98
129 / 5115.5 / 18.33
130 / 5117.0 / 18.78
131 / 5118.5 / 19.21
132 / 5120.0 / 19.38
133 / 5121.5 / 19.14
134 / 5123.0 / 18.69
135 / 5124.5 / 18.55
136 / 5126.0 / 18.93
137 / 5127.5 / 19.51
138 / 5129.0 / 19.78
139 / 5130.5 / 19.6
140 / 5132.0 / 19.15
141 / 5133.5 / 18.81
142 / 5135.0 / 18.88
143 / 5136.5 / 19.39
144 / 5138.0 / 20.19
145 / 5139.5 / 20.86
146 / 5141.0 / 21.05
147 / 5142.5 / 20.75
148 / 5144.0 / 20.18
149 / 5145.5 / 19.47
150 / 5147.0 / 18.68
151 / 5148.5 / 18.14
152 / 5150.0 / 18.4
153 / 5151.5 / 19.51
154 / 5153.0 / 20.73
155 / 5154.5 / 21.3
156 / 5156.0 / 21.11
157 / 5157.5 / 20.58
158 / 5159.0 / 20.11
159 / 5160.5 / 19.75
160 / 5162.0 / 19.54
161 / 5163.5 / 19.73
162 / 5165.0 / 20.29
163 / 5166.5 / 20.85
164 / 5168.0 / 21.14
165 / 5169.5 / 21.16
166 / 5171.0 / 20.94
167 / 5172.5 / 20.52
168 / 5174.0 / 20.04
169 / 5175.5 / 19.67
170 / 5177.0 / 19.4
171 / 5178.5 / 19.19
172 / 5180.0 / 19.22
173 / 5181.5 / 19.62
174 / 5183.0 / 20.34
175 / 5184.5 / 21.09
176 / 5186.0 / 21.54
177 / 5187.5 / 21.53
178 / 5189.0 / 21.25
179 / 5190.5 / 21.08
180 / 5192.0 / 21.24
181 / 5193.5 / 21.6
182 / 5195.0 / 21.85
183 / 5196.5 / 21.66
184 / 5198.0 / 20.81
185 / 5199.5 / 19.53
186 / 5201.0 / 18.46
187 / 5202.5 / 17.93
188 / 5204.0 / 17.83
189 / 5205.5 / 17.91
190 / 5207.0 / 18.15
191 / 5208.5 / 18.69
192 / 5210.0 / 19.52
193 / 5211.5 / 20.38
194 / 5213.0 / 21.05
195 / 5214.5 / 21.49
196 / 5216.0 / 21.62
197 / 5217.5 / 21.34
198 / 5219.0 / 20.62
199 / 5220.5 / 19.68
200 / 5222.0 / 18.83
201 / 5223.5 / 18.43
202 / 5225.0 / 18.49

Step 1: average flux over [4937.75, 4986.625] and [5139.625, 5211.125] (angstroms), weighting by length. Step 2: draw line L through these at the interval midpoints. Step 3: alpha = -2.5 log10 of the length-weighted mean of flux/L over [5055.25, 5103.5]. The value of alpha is 0.06 mag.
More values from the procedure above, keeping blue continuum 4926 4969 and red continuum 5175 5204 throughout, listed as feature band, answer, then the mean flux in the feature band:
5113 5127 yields 0.06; 18.8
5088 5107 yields 0.10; 18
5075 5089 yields 0.09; 18.1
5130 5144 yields 0.00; 19.9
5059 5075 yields -0.02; 19.9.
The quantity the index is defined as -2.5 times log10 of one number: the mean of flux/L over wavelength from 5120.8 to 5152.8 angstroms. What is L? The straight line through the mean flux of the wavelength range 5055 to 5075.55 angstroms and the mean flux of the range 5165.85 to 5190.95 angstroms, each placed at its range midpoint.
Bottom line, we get 0.04 mag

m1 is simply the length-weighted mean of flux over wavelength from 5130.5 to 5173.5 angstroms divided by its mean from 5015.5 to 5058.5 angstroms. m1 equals 1.05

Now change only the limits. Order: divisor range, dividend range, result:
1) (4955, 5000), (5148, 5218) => 1.11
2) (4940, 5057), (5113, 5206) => 1.07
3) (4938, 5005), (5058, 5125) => 1.01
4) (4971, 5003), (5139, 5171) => 1.10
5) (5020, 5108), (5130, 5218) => 1.07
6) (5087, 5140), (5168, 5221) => 1.09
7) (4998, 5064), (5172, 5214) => 1.07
